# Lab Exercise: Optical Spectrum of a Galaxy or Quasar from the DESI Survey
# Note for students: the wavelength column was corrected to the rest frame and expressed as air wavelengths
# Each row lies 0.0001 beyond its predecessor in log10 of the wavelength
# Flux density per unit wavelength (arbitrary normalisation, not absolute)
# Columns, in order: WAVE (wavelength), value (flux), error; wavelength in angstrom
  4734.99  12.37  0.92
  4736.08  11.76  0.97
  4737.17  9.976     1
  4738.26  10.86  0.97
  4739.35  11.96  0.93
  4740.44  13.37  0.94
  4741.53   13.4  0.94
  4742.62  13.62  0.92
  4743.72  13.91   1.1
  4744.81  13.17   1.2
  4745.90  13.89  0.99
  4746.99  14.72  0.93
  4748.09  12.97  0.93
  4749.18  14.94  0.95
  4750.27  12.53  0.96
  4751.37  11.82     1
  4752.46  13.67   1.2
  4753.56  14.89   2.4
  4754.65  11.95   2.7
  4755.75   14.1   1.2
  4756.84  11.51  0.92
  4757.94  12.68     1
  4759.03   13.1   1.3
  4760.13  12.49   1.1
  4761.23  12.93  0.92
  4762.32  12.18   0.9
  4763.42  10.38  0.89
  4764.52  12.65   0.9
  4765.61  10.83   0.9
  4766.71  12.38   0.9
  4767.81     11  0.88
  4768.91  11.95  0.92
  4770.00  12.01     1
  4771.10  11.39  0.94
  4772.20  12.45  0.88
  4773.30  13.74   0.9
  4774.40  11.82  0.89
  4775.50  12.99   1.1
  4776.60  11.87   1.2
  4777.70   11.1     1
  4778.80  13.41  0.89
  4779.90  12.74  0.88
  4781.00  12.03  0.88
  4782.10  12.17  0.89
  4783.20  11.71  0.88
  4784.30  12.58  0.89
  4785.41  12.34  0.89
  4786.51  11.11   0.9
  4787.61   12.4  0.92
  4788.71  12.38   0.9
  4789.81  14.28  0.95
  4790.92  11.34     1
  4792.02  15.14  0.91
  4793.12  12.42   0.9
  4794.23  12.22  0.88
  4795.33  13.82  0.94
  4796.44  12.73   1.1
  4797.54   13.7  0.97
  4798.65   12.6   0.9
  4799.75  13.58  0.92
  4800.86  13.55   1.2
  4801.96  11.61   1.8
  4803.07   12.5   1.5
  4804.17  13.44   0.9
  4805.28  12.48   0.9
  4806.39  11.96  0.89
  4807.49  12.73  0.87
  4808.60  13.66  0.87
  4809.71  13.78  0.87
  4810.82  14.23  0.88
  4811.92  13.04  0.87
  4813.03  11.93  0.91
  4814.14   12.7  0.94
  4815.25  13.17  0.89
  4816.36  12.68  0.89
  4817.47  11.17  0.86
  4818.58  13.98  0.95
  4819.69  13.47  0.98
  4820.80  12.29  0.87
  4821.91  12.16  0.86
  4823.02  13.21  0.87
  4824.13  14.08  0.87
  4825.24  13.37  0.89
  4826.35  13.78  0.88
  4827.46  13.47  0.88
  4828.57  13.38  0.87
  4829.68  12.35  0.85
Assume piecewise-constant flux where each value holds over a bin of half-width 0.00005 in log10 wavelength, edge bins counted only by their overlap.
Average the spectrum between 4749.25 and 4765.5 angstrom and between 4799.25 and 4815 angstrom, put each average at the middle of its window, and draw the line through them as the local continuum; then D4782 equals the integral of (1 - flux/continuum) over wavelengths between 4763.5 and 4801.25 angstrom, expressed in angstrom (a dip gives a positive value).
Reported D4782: 1.0 angstrom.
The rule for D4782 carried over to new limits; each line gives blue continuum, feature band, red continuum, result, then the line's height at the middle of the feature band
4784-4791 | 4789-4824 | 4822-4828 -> -0.1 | 12.9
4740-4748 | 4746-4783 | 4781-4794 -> 1.7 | 13.1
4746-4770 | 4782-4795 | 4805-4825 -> 0.3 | 12.8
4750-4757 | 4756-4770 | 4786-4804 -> 1.0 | 13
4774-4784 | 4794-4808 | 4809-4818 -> -0.3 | 12.6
